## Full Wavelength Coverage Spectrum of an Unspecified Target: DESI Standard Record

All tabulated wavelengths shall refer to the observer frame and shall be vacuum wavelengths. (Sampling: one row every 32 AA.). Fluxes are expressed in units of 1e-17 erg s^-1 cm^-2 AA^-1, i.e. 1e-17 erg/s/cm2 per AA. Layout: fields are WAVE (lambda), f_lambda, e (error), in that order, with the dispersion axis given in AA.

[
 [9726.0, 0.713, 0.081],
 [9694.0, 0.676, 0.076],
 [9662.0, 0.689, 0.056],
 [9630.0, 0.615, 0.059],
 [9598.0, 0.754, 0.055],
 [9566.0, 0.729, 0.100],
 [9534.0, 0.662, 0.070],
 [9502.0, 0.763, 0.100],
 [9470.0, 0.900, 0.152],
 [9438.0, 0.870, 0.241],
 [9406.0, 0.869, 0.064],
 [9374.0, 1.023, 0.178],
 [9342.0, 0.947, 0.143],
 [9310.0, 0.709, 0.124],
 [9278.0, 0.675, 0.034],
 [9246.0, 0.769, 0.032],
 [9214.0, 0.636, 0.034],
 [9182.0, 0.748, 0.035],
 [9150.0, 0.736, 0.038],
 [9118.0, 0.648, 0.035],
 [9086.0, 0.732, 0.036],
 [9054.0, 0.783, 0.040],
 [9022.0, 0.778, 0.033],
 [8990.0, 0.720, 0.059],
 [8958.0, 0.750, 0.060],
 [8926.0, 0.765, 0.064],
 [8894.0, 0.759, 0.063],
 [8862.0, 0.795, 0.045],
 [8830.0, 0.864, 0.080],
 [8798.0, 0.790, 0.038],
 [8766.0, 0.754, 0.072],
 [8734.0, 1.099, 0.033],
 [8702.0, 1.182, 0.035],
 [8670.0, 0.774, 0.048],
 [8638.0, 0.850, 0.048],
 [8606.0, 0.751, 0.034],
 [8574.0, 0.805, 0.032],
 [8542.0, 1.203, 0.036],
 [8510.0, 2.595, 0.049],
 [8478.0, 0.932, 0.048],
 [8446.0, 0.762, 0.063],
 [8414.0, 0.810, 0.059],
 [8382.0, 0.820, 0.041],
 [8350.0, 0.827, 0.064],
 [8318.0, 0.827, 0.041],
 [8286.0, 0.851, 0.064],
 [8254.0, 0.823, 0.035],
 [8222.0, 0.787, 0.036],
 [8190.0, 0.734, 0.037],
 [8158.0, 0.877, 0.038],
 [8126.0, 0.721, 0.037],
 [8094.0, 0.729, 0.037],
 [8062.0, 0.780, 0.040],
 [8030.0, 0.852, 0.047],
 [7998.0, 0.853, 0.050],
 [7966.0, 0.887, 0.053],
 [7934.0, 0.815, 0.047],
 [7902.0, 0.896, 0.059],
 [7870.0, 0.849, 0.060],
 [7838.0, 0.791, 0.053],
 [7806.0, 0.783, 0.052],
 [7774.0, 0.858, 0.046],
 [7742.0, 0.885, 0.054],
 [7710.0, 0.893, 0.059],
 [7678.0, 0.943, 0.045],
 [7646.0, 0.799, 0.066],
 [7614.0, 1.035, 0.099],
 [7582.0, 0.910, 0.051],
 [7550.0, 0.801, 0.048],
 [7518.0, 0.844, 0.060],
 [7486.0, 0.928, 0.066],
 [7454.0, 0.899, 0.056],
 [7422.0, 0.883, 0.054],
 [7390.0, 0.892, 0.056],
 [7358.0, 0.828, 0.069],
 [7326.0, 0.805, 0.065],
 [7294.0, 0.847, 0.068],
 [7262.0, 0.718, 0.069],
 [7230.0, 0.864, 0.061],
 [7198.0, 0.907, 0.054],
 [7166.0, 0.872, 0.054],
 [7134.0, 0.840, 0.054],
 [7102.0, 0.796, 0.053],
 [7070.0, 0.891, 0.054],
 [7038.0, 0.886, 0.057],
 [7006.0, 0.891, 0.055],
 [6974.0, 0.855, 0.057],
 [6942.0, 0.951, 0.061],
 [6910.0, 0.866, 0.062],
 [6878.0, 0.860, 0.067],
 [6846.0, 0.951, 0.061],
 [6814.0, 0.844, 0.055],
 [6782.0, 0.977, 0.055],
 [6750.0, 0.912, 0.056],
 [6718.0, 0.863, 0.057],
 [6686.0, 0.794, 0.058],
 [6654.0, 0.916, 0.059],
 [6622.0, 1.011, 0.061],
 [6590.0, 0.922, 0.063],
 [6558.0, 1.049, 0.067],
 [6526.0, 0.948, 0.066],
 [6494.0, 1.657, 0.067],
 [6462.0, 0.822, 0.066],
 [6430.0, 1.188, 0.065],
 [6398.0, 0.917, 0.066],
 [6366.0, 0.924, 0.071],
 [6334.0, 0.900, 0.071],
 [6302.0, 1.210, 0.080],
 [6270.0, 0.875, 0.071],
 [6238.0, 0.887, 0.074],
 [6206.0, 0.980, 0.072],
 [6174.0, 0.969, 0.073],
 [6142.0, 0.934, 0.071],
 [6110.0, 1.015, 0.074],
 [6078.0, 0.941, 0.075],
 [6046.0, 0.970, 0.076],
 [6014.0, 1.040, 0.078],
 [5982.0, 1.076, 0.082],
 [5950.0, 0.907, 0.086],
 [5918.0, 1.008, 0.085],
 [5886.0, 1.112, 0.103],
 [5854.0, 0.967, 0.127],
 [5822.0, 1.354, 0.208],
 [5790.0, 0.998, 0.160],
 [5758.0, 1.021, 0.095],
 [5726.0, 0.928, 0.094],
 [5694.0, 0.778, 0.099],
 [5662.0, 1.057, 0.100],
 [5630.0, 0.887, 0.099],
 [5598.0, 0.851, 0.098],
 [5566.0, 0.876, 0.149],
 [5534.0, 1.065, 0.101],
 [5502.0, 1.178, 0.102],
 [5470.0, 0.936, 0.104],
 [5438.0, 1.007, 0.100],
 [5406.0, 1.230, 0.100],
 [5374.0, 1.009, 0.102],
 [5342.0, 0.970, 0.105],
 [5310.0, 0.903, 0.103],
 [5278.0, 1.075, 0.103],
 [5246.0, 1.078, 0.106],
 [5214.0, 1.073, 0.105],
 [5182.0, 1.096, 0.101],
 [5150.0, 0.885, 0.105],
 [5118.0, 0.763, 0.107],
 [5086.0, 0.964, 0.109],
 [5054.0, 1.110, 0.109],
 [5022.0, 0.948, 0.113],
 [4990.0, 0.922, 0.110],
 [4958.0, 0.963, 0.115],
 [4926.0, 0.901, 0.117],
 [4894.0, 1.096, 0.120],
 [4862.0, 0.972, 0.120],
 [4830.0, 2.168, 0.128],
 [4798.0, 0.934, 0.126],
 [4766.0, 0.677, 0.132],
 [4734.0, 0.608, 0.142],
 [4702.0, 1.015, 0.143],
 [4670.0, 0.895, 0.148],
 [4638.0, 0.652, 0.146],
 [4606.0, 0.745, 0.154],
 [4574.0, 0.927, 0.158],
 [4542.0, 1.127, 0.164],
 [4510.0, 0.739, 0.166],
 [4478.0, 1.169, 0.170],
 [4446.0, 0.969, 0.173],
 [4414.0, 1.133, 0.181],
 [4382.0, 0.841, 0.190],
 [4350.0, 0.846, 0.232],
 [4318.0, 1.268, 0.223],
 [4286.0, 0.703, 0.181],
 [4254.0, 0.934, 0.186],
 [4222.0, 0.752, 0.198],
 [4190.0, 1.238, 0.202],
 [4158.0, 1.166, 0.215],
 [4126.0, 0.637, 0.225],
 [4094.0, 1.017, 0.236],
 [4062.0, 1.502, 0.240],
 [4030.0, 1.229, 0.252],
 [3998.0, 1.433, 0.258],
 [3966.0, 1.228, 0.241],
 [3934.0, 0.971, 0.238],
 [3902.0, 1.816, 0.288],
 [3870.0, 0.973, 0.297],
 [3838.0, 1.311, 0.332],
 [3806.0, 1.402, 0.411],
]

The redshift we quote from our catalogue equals 0.295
